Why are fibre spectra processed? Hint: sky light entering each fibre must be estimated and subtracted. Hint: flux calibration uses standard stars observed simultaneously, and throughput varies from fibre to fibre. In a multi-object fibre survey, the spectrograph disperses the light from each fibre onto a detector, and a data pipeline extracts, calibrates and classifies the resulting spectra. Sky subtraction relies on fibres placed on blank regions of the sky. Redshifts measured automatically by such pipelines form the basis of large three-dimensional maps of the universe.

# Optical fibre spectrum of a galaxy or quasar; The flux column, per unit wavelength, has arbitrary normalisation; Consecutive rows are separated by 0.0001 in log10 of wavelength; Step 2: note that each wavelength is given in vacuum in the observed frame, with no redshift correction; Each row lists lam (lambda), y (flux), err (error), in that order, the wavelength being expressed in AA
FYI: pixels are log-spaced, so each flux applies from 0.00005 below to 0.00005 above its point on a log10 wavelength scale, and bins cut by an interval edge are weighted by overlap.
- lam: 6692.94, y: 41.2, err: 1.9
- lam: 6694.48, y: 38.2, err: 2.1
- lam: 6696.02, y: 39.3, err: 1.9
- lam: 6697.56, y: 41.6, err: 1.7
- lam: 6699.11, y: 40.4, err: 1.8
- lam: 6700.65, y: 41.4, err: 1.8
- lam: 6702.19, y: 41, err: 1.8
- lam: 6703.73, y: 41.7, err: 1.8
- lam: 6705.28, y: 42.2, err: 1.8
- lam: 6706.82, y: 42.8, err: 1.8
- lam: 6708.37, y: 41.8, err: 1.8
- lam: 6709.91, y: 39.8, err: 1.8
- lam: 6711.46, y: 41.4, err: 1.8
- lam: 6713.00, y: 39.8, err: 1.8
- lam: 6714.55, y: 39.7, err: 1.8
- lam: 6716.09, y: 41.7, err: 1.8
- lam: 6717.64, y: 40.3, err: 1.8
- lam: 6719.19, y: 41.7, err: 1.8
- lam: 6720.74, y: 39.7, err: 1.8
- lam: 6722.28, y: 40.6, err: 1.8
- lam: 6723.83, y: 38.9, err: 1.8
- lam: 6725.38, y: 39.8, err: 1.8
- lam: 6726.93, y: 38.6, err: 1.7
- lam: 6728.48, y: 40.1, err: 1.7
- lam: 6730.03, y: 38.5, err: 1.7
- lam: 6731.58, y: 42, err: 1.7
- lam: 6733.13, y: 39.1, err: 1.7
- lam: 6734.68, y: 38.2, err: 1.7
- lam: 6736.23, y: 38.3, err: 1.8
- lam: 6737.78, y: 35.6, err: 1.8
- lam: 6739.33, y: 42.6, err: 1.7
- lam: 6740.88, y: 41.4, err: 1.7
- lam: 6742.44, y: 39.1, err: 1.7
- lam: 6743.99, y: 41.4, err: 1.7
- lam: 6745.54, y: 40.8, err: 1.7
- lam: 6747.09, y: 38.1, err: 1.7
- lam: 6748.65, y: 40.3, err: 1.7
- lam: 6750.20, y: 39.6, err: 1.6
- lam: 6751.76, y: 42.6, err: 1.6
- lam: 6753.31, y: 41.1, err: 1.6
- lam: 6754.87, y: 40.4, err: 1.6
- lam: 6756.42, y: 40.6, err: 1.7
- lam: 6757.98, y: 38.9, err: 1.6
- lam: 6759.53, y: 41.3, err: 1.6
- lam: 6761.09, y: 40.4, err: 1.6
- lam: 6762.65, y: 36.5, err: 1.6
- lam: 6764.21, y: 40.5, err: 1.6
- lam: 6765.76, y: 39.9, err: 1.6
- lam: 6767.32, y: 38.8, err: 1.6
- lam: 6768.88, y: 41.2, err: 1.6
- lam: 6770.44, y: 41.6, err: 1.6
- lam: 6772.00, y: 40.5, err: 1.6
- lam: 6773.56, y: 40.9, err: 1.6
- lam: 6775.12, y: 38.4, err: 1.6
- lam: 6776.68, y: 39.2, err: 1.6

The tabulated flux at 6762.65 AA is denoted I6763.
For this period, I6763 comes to 36.5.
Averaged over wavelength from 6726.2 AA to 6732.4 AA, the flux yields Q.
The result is 39.8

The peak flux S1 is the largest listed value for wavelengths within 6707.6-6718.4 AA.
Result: 41.8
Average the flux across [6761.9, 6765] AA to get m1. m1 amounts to 38.6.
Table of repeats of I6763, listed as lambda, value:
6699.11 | 40.4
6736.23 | 38.3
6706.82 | 42.8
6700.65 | 41.4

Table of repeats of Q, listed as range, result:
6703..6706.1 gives 41.9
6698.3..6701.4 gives 40.8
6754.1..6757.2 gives 40.5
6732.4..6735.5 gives 38.7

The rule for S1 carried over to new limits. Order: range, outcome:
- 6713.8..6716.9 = 41.7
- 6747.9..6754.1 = 42.6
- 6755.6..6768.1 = 41.3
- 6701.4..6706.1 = 42.2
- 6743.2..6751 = 41.4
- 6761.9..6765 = 40.5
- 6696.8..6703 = 41.6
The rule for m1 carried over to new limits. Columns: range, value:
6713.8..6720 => 40.8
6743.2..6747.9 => 40.1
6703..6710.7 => 41.6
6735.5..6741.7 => 39.5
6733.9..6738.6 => 37.5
